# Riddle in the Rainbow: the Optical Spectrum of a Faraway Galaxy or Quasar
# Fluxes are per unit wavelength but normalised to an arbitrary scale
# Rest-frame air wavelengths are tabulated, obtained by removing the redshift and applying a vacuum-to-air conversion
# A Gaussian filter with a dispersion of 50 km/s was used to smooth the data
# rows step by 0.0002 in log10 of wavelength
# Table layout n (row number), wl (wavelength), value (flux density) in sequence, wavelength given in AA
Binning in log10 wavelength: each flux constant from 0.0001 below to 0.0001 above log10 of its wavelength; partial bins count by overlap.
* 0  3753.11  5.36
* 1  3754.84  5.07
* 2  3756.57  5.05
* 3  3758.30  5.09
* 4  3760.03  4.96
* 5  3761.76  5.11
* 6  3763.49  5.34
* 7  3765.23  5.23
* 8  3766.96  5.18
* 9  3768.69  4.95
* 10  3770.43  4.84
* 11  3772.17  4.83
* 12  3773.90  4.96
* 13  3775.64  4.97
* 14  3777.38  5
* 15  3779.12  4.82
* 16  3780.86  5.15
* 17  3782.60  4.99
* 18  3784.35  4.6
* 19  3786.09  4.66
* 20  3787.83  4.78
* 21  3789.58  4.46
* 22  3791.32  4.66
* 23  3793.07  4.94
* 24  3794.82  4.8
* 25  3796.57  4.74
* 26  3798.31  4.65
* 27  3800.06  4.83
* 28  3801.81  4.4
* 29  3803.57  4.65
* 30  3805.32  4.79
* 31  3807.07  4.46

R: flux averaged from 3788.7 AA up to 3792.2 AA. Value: 4.56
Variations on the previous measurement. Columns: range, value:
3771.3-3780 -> 4.92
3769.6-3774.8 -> 4.88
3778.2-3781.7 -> 4.98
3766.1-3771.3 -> 4.99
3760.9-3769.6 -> 5.16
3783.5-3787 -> 4.64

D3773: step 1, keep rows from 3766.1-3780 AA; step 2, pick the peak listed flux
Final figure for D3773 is 5.18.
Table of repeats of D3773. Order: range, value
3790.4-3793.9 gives 4.94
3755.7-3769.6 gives 5.34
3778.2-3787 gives 5.15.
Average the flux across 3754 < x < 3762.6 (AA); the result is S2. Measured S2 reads 5.06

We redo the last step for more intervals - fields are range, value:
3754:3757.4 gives 5.06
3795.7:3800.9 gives 4.75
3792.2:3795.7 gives 4.86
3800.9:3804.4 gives 4.52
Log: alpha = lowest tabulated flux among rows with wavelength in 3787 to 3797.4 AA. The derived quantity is 4.46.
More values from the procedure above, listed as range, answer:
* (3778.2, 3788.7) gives 4.6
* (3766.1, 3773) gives 4.83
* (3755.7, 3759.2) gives 5.05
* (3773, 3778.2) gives 4.96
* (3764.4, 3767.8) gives 5.18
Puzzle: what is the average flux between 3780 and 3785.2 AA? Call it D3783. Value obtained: 4.91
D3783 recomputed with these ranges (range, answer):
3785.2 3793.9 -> 4.7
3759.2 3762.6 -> 5.04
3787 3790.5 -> 4.62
